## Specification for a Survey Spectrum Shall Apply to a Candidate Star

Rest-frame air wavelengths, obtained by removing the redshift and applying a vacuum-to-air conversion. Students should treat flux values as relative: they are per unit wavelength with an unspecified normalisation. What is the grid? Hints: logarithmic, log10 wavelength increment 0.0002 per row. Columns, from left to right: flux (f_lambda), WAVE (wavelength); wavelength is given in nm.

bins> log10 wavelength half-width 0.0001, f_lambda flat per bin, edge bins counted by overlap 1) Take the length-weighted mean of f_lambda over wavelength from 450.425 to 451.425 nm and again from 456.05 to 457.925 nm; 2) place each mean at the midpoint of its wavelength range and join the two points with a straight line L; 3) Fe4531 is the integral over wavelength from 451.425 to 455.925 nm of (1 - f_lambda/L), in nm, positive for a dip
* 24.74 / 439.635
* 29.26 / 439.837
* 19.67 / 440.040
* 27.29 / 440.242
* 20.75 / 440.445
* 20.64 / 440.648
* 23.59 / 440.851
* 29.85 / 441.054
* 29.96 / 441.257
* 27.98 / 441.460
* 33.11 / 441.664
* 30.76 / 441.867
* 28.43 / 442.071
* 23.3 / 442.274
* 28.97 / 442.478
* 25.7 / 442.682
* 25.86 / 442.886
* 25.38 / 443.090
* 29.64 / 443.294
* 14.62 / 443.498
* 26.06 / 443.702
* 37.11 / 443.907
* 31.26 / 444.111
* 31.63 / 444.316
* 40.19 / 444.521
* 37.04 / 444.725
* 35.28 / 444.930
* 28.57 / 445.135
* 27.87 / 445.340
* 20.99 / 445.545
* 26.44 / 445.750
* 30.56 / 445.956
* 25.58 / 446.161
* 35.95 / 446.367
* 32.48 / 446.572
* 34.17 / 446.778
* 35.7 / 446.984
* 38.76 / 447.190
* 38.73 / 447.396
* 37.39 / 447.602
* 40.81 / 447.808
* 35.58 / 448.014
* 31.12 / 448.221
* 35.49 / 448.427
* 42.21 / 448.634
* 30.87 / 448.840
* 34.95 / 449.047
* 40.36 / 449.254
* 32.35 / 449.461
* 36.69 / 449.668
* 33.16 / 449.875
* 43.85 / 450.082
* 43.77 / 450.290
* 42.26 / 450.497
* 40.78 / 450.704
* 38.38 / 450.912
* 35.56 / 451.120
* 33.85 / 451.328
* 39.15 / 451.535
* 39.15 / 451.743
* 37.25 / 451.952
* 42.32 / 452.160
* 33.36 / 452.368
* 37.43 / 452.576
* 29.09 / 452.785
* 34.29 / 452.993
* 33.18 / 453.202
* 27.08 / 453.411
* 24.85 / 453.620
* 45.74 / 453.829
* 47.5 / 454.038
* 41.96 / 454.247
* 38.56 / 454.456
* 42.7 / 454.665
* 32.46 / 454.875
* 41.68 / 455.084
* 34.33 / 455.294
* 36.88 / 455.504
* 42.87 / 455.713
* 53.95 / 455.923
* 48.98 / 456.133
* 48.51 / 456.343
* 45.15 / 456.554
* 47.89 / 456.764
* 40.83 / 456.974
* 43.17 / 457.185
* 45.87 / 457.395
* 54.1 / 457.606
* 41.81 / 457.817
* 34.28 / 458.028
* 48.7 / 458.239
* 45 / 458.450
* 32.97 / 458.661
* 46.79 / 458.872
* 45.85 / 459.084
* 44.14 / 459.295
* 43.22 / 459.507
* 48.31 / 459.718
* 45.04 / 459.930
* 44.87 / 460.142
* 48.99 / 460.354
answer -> 0.44 nm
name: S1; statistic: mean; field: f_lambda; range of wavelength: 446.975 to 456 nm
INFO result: 37.7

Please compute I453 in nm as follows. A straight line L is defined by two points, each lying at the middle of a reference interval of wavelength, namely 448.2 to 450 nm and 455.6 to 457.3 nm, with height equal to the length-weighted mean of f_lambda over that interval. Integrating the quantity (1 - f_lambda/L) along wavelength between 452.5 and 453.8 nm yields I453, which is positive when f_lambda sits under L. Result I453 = 0.31 nm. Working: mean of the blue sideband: 35.5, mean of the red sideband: 46.4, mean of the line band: 31.7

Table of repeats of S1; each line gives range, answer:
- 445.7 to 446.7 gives 30.5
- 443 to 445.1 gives 30.8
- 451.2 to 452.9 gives 36.4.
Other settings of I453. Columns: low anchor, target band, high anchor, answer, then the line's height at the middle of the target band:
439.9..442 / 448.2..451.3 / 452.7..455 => -0.411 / 33.1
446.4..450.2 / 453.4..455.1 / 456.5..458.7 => 0.113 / 41.2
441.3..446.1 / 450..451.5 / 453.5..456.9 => -0.111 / 37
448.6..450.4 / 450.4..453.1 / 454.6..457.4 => 0.153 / 39.4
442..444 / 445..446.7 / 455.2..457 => 0.092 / 30.4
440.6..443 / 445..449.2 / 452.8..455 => -0.238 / 31.5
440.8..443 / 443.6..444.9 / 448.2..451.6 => -0.131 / 30.8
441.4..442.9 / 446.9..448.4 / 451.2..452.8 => -0.174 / 33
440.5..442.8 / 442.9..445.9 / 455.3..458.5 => 0.112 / 30.5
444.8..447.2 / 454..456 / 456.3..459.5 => 0.002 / 40.9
